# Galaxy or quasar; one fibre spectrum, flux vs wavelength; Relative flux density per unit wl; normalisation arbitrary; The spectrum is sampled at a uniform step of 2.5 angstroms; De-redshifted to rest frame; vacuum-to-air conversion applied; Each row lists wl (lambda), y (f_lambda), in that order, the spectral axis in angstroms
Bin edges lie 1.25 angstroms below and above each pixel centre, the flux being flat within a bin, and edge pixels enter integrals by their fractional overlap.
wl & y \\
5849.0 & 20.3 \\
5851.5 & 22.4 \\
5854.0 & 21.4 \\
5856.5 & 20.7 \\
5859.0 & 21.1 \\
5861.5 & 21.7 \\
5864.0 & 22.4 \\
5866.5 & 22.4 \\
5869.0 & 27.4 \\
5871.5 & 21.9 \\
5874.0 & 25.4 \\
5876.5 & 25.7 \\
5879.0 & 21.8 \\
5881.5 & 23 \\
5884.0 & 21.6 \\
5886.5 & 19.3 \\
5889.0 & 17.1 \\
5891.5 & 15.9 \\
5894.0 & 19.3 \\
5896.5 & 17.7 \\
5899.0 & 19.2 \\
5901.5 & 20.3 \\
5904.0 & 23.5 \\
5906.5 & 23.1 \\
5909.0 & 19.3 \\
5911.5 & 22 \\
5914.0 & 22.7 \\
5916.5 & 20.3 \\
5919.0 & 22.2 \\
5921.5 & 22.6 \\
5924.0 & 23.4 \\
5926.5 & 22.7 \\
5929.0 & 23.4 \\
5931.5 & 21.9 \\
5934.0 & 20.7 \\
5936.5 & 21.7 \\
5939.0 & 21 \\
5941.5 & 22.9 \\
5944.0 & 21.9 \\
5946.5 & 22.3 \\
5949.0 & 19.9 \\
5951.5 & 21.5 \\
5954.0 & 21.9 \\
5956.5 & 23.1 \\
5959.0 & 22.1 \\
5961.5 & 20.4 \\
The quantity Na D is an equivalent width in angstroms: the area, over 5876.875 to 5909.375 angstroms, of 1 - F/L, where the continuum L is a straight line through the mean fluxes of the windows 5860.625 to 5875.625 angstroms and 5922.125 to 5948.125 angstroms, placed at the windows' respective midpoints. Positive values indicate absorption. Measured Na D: 4.0 angstroms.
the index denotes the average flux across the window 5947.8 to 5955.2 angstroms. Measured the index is 21.1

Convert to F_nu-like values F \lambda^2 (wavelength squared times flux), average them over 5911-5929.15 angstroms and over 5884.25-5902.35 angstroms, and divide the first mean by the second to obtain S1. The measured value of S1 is 1.22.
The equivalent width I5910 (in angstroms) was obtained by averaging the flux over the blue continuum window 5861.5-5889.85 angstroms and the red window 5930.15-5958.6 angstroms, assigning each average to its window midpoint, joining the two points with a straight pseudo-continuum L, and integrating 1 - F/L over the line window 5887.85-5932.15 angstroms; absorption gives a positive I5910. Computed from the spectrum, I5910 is 2.4 angstroms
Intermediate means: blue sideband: 22.6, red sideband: 21.7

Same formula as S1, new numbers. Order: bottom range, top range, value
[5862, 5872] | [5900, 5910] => 0.93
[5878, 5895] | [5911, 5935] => 1.14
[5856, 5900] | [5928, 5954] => 1.04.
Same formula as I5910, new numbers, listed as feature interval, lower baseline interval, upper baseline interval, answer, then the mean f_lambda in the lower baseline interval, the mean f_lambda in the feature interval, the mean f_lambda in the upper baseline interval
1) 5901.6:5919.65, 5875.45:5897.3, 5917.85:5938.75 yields -0.3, 20.2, 21.8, 22.3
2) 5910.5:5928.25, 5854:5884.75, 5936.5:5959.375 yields -0.1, 22.9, 22.3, 21.8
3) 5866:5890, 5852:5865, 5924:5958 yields -1.1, 21.5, 22.6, 22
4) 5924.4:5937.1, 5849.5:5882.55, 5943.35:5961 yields -0.1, 22.8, 22.2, 21.8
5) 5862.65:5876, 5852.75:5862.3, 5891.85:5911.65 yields -1.9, 21.2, 24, 20.3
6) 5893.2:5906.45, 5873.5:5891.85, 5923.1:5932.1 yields 1.0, 21.3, 20.3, 22.9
